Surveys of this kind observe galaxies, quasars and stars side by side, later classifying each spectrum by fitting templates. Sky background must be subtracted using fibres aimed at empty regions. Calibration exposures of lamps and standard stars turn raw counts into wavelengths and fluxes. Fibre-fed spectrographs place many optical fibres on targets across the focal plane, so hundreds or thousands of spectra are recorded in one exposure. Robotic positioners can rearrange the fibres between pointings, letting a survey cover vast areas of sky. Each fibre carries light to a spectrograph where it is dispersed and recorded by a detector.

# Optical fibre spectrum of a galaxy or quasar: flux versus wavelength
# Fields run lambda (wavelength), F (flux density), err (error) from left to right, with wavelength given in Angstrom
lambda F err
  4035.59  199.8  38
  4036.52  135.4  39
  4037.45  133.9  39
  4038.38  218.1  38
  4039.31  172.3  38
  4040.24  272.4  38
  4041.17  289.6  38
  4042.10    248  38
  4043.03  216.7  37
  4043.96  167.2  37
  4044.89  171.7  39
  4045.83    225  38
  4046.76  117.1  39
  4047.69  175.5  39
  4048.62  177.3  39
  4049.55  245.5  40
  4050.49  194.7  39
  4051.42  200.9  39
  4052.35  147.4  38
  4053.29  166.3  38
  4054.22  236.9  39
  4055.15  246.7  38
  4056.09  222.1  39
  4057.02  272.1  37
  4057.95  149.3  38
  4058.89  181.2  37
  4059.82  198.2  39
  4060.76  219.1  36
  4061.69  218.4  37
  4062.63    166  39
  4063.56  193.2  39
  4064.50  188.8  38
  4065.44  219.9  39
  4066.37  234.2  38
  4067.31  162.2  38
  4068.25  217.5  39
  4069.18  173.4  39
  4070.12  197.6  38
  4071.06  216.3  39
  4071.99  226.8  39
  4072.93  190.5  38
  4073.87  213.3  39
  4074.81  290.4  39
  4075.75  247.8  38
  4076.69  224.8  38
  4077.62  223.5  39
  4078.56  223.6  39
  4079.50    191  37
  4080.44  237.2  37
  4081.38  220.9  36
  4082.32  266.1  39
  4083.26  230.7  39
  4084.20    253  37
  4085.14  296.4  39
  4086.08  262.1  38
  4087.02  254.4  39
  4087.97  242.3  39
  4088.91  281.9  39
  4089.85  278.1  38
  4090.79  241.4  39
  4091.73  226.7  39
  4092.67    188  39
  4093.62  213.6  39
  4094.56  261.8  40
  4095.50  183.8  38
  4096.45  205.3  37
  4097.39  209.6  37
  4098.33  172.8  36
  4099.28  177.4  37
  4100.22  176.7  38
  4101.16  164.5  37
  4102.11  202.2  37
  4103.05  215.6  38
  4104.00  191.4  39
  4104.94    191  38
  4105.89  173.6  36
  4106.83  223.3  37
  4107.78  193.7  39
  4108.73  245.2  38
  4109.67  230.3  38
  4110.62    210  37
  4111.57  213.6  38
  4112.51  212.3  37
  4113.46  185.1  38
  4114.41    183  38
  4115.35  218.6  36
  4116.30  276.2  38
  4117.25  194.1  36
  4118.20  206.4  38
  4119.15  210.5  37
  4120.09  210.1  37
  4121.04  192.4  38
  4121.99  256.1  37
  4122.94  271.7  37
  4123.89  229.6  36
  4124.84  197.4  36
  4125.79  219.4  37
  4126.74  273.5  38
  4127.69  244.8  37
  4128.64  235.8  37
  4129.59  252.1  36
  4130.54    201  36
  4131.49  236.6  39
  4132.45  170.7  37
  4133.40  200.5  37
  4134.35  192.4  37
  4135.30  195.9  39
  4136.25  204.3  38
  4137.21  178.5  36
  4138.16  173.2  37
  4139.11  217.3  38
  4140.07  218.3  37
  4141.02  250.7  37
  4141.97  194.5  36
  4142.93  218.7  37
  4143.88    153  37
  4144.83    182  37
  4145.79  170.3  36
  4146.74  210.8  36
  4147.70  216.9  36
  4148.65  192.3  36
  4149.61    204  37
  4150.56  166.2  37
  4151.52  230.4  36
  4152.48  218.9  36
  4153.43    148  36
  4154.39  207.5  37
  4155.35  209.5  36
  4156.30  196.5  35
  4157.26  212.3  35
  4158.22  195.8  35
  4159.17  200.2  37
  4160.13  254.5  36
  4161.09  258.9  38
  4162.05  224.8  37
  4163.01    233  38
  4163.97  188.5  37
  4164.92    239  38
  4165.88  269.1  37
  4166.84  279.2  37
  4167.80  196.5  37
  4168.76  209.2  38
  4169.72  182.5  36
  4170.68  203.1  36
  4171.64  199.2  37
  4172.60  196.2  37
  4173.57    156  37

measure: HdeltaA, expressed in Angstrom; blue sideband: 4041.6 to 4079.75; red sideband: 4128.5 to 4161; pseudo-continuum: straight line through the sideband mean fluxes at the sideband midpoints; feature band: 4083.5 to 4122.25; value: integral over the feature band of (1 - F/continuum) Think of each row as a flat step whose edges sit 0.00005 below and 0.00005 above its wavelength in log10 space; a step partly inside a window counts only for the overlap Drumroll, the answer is -2.5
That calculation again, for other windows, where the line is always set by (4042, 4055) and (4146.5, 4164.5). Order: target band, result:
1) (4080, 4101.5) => -3.2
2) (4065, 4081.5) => -1.8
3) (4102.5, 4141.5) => -2.1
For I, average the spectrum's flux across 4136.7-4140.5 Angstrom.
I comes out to 196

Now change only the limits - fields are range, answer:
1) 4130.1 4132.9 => 203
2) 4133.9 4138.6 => 189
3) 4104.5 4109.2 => 205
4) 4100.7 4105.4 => 193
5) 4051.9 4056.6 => 205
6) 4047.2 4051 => 198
